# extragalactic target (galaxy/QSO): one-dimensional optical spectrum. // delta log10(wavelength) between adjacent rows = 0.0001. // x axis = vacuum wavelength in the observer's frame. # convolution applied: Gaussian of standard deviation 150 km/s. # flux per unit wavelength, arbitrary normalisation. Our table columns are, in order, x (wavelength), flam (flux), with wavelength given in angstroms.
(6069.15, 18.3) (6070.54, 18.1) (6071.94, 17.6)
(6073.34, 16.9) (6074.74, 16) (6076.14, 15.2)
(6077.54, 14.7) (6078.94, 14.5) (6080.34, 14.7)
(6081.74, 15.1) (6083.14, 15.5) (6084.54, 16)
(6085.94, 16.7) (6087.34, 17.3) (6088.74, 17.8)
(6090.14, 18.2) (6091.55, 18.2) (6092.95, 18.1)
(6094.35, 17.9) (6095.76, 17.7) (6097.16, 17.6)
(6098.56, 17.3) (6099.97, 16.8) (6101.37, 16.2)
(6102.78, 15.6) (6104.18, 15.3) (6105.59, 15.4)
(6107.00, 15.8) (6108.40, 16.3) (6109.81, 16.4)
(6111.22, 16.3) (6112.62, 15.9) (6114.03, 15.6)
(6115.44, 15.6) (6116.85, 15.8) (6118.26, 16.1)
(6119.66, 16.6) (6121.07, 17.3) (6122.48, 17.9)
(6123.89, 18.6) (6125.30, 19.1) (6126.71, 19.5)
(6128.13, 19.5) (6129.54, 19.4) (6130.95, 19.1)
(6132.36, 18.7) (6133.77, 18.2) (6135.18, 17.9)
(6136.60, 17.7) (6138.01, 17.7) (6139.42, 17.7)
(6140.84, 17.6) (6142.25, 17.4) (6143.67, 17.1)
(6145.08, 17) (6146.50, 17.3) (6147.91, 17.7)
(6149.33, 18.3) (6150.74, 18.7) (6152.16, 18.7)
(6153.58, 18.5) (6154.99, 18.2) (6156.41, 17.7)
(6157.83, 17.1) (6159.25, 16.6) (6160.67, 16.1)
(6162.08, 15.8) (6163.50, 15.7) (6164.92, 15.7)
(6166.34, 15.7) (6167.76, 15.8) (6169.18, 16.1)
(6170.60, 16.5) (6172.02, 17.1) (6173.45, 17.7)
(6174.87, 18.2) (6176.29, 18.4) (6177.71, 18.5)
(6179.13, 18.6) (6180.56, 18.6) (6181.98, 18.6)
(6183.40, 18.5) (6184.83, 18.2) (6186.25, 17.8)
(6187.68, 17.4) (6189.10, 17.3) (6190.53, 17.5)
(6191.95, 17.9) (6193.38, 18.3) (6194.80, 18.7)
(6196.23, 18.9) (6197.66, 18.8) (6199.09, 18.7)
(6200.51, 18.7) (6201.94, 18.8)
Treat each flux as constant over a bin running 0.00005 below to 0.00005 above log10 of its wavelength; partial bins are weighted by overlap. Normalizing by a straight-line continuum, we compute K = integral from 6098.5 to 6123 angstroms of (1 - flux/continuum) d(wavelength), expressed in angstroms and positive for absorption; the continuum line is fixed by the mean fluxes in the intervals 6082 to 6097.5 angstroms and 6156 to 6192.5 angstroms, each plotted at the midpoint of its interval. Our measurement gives 1.6 angstroms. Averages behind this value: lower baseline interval 17.3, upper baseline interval 17.3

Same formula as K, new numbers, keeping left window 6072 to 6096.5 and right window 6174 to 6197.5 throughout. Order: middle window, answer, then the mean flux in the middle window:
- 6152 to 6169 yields 1.03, 16.7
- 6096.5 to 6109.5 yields 0.45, 16.3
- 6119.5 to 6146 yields -1.21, 18.1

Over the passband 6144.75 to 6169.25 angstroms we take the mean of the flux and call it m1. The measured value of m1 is 17.1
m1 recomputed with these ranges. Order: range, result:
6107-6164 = 17.4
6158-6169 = 16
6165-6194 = 17.6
